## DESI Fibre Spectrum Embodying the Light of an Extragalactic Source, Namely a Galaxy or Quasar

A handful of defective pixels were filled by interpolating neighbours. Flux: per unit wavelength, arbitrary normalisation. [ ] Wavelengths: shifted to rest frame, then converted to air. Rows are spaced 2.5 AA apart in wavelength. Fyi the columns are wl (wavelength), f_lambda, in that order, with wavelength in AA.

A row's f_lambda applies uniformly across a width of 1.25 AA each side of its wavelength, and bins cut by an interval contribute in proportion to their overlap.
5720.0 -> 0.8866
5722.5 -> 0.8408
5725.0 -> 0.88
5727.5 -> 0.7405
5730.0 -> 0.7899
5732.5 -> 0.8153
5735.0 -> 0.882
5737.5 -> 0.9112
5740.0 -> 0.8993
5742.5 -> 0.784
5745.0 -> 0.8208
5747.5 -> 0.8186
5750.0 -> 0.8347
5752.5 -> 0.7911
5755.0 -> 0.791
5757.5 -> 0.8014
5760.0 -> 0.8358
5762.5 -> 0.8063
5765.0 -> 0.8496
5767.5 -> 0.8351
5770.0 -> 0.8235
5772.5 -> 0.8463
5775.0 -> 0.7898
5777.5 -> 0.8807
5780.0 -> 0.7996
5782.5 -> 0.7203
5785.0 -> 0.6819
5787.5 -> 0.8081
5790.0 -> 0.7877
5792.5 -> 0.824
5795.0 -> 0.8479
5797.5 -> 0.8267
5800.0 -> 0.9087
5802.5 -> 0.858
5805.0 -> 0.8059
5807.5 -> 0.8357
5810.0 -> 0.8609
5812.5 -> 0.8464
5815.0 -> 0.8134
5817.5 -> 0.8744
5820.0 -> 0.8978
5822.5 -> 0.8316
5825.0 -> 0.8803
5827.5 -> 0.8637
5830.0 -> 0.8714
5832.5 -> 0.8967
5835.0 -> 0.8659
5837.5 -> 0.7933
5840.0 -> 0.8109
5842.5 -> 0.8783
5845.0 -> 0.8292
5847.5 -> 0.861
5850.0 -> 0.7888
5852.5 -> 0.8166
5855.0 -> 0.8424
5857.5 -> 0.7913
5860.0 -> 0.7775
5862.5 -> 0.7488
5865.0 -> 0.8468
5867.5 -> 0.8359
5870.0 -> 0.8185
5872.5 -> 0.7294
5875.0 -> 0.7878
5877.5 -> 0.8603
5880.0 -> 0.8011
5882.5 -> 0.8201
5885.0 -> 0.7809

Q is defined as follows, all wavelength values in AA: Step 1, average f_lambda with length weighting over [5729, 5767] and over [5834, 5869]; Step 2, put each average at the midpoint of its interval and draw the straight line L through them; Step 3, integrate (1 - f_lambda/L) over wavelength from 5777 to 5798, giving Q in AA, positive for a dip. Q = 0.8 AA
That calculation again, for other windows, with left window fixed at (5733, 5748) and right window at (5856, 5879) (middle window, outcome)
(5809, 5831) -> -1.1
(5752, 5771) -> 0.6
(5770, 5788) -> 1.0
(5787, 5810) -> -0.2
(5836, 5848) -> -0.3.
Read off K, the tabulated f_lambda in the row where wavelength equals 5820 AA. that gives 0.8978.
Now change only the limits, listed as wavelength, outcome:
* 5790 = 0.7877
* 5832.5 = 0.8967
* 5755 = 0.791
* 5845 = 0.8292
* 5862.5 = 0.7488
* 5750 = 0.8347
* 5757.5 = 0.8014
